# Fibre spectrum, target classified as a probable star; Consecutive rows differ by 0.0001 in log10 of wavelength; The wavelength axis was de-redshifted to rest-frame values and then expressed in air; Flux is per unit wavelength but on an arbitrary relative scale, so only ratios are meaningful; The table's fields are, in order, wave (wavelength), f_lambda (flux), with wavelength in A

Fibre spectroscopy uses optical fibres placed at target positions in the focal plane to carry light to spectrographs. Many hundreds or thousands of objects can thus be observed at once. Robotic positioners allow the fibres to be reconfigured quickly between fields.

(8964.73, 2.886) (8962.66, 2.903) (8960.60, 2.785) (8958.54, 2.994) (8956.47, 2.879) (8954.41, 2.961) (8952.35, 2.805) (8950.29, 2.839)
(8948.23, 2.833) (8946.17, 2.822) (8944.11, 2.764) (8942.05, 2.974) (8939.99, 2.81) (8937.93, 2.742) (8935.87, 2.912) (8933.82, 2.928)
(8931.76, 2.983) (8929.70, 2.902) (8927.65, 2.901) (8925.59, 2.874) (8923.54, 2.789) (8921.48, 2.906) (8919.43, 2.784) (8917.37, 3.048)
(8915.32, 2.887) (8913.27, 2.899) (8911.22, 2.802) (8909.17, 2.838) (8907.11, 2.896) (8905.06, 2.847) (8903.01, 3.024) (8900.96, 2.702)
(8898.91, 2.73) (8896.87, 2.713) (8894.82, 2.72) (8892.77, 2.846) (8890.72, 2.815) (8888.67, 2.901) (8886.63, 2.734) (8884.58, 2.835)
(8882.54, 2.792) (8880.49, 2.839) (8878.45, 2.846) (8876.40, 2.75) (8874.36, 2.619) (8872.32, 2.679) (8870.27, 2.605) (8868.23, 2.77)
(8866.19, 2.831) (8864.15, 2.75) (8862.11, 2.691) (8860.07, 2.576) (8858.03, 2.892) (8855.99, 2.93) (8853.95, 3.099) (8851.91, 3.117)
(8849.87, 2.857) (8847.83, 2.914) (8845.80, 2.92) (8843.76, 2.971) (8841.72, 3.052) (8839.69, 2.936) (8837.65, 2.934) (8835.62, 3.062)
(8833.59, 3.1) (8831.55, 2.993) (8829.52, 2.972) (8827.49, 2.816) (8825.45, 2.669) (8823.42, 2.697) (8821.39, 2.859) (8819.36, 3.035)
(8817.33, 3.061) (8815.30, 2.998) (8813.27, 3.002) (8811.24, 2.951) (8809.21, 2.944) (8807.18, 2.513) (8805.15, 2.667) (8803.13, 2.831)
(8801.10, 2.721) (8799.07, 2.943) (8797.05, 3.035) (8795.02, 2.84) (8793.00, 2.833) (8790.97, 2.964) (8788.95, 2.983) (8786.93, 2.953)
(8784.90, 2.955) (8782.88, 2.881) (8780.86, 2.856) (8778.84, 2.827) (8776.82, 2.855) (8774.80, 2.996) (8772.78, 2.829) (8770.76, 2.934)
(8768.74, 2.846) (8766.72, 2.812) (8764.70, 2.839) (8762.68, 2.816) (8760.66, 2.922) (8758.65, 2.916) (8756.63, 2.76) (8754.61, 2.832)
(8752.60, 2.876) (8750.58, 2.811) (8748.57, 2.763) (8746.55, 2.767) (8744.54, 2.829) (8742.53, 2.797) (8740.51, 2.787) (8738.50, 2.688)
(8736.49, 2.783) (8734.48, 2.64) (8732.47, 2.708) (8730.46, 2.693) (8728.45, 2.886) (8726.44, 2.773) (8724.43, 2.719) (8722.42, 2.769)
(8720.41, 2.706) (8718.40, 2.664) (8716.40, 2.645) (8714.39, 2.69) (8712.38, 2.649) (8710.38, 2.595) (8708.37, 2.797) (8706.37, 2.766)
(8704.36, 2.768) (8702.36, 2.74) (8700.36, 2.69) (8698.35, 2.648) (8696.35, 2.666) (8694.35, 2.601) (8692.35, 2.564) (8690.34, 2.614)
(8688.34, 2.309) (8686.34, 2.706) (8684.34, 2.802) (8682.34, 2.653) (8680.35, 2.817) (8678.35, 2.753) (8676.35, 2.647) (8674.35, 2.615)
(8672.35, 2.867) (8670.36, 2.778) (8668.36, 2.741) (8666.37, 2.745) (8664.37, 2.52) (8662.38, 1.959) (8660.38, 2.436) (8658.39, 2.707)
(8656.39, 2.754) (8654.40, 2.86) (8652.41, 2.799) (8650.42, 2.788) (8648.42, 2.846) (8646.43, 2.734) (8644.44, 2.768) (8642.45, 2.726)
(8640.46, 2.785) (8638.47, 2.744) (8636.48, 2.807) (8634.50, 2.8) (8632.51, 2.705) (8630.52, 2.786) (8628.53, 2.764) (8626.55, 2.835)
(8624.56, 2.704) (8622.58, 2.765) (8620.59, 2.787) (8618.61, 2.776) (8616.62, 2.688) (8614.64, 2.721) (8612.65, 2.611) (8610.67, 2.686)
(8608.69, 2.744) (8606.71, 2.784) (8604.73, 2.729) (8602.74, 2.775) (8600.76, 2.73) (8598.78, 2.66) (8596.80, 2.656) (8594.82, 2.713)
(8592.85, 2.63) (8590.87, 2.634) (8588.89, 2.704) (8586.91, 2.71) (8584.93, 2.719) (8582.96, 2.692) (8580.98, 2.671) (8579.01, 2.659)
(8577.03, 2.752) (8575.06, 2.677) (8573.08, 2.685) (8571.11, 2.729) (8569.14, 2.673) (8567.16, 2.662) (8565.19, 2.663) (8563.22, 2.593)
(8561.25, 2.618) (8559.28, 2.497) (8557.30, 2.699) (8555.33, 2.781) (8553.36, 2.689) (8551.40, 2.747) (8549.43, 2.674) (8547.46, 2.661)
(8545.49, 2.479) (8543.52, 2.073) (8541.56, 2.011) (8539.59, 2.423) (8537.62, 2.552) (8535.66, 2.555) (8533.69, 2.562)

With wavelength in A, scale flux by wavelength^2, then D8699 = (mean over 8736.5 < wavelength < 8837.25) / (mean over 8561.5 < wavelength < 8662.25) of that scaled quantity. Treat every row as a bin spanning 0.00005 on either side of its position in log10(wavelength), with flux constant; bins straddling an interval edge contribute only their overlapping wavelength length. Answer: 1.10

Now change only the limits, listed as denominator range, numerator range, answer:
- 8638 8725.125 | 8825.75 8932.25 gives 1.11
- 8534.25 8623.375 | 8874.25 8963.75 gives 1.16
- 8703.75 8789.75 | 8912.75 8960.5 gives 1.07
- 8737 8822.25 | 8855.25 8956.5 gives 1.01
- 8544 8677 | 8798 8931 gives 1.12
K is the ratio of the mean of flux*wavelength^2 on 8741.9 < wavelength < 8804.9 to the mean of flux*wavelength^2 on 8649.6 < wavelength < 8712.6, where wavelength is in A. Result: 1.10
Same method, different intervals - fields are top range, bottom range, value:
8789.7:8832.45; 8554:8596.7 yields 1.13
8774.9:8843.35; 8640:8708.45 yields 1.12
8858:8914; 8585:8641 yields 1.08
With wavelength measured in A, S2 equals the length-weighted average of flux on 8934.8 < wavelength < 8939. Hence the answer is 2.83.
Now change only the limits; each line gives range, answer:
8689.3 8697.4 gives 2.61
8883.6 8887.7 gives 2.79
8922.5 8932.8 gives 2.89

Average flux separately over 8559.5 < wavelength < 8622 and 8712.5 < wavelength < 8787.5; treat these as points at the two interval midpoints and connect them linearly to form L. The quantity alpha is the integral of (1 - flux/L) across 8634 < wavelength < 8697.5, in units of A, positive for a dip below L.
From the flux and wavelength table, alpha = 1.4 A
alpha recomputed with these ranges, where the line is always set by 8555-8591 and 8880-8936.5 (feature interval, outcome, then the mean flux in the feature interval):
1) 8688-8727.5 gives 1.01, 2.67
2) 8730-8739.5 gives 0.19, 2.7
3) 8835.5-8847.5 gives -0.65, 2.97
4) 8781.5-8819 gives -1.36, 2.9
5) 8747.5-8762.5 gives -0.37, 2.84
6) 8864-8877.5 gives 0.56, 2.71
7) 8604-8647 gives -0.75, 2.75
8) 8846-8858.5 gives -0.65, 2.97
